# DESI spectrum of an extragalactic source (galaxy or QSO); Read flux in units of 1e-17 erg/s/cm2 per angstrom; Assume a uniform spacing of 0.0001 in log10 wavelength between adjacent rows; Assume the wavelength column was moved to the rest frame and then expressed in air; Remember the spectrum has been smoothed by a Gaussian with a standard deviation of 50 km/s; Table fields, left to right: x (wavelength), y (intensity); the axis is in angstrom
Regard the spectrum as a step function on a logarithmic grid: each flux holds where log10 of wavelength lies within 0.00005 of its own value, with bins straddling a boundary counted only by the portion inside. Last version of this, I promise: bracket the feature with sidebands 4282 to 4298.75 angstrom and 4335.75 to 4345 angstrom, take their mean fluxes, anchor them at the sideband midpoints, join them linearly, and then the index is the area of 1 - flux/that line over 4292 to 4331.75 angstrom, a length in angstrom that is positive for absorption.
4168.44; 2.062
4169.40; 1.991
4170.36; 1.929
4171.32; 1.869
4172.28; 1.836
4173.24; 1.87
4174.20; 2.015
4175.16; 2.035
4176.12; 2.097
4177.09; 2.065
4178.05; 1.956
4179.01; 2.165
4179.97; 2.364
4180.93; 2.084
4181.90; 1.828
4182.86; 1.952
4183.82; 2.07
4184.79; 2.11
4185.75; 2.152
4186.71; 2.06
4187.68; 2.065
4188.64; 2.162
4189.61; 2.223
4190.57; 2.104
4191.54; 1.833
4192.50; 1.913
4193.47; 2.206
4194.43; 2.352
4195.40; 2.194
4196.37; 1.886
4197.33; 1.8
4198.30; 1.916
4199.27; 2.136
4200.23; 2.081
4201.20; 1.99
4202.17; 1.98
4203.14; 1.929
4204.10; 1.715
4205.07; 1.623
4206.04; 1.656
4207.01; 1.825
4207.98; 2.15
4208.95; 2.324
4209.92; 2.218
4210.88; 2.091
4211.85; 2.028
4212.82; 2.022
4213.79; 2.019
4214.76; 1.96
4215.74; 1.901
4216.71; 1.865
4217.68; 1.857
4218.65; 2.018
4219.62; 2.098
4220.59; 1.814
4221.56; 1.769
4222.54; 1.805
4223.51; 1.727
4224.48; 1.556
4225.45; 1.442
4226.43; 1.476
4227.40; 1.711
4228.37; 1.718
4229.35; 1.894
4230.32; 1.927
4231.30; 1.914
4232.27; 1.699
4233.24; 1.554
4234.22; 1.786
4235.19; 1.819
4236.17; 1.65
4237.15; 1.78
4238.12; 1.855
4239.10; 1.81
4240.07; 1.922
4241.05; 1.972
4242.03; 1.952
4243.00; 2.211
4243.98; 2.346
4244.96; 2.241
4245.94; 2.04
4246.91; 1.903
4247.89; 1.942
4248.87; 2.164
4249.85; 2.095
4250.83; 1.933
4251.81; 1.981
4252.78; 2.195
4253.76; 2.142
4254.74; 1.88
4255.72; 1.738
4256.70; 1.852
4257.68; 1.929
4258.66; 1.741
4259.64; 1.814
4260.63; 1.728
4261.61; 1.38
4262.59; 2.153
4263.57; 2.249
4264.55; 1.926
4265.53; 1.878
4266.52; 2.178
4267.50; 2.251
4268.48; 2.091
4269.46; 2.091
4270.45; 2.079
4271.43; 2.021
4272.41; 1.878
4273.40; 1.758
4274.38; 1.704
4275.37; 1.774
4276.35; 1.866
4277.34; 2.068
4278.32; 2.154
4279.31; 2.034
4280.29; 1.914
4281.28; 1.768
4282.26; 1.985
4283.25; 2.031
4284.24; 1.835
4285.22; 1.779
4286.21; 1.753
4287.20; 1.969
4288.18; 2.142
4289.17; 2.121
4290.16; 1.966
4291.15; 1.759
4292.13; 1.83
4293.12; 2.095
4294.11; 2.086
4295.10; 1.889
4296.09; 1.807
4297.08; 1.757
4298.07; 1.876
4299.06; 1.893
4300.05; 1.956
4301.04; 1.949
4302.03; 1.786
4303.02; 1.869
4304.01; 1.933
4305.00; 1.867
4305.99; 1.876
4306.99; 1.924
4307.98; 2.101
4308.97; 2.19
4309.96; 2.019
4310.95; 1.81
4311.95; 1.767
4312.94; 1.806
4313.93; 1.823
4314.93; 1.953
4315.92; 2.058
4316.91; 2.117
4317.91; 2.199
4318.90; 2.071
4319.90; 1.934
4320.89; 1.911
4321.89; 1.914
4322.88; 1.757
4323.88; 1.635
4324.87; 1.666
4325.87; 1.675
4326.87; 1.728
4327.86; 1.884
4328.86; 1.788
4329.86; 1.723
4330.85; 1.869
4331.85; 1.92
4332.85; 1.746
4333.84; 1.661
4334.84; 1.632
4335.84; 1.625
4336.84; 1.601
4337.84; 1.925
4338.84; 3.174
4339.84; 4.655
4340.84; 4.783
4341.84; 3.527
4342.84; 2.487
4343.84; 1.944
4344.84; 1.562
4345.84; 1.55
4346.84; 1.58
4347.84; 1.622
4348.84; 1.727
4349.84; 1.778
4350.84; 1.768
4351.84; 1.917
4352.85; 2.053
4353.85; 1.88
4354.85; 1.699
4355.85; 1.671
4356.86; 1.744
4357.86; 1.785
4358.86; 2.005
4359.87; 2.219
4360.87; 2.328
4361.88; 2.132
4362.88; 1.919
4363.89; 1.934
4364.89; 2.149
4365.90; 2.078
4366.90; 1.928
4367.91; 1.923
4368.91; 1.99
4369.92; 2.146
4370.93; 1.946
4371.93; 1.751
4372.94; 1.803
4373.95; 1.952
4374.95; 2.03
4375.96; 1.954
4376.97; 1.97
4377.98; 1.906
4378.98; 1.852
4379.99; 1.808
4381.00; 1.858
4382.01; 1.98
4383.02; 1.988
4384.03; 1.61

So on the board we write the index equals 6.8 angstrom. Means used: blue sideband 1.92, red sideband 2.82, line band 1.9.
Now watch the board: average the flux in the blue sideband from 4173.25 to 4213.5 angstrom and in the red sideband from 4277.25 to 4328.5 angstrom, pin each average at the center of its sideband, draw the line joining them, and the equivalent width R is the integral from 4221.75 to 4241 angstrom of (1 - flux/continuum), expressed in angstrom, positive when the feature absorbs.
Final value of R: 2.4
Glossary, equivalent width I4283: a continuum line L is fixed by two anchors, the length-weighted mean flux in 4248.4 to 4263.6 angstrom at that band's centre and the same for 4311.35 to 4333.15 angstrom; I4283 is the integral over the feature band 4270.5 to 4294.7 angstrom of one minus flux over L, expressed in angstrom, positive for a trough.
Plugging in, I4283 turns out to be -0.40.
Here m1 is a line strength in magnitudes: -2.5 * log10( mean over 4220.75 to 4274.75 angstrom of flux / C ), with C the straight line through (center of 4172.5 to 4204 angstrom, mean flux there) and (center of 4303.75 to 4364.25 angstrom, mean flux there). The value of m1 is 0.07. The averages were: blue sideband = 2.04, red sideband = 2.01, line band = 1.9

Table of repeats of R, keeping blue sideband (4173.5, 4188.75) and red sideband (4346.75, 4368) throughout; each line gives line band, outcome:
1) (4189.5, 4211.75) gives 0.5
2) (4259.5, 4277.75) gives 0.4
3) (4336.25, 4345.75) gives -4.2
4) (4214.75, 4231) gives 1.9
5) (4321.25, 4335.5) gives 1.3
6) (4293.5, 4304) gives 0.4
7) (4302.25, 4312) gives 0.1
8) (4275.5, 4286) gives 0.2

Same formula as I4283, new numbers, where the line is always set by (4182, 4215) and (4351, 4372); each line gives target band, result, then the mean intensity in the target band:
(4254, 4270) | 0.5 angstrom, 1.93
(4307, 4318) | 0.0 angstrom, 1.98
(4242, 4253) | -0.5 angstrom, 2.09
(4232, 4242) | 1.1 angstrom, 1.79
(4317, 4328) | 0.6 angstrom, 1.86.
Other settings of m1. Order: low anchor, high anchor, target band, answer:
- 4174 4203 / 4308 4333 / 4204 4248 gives 0.07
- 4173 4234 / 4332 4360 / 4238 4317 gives 0.05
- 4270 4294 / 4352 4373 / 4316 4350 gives -0.07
